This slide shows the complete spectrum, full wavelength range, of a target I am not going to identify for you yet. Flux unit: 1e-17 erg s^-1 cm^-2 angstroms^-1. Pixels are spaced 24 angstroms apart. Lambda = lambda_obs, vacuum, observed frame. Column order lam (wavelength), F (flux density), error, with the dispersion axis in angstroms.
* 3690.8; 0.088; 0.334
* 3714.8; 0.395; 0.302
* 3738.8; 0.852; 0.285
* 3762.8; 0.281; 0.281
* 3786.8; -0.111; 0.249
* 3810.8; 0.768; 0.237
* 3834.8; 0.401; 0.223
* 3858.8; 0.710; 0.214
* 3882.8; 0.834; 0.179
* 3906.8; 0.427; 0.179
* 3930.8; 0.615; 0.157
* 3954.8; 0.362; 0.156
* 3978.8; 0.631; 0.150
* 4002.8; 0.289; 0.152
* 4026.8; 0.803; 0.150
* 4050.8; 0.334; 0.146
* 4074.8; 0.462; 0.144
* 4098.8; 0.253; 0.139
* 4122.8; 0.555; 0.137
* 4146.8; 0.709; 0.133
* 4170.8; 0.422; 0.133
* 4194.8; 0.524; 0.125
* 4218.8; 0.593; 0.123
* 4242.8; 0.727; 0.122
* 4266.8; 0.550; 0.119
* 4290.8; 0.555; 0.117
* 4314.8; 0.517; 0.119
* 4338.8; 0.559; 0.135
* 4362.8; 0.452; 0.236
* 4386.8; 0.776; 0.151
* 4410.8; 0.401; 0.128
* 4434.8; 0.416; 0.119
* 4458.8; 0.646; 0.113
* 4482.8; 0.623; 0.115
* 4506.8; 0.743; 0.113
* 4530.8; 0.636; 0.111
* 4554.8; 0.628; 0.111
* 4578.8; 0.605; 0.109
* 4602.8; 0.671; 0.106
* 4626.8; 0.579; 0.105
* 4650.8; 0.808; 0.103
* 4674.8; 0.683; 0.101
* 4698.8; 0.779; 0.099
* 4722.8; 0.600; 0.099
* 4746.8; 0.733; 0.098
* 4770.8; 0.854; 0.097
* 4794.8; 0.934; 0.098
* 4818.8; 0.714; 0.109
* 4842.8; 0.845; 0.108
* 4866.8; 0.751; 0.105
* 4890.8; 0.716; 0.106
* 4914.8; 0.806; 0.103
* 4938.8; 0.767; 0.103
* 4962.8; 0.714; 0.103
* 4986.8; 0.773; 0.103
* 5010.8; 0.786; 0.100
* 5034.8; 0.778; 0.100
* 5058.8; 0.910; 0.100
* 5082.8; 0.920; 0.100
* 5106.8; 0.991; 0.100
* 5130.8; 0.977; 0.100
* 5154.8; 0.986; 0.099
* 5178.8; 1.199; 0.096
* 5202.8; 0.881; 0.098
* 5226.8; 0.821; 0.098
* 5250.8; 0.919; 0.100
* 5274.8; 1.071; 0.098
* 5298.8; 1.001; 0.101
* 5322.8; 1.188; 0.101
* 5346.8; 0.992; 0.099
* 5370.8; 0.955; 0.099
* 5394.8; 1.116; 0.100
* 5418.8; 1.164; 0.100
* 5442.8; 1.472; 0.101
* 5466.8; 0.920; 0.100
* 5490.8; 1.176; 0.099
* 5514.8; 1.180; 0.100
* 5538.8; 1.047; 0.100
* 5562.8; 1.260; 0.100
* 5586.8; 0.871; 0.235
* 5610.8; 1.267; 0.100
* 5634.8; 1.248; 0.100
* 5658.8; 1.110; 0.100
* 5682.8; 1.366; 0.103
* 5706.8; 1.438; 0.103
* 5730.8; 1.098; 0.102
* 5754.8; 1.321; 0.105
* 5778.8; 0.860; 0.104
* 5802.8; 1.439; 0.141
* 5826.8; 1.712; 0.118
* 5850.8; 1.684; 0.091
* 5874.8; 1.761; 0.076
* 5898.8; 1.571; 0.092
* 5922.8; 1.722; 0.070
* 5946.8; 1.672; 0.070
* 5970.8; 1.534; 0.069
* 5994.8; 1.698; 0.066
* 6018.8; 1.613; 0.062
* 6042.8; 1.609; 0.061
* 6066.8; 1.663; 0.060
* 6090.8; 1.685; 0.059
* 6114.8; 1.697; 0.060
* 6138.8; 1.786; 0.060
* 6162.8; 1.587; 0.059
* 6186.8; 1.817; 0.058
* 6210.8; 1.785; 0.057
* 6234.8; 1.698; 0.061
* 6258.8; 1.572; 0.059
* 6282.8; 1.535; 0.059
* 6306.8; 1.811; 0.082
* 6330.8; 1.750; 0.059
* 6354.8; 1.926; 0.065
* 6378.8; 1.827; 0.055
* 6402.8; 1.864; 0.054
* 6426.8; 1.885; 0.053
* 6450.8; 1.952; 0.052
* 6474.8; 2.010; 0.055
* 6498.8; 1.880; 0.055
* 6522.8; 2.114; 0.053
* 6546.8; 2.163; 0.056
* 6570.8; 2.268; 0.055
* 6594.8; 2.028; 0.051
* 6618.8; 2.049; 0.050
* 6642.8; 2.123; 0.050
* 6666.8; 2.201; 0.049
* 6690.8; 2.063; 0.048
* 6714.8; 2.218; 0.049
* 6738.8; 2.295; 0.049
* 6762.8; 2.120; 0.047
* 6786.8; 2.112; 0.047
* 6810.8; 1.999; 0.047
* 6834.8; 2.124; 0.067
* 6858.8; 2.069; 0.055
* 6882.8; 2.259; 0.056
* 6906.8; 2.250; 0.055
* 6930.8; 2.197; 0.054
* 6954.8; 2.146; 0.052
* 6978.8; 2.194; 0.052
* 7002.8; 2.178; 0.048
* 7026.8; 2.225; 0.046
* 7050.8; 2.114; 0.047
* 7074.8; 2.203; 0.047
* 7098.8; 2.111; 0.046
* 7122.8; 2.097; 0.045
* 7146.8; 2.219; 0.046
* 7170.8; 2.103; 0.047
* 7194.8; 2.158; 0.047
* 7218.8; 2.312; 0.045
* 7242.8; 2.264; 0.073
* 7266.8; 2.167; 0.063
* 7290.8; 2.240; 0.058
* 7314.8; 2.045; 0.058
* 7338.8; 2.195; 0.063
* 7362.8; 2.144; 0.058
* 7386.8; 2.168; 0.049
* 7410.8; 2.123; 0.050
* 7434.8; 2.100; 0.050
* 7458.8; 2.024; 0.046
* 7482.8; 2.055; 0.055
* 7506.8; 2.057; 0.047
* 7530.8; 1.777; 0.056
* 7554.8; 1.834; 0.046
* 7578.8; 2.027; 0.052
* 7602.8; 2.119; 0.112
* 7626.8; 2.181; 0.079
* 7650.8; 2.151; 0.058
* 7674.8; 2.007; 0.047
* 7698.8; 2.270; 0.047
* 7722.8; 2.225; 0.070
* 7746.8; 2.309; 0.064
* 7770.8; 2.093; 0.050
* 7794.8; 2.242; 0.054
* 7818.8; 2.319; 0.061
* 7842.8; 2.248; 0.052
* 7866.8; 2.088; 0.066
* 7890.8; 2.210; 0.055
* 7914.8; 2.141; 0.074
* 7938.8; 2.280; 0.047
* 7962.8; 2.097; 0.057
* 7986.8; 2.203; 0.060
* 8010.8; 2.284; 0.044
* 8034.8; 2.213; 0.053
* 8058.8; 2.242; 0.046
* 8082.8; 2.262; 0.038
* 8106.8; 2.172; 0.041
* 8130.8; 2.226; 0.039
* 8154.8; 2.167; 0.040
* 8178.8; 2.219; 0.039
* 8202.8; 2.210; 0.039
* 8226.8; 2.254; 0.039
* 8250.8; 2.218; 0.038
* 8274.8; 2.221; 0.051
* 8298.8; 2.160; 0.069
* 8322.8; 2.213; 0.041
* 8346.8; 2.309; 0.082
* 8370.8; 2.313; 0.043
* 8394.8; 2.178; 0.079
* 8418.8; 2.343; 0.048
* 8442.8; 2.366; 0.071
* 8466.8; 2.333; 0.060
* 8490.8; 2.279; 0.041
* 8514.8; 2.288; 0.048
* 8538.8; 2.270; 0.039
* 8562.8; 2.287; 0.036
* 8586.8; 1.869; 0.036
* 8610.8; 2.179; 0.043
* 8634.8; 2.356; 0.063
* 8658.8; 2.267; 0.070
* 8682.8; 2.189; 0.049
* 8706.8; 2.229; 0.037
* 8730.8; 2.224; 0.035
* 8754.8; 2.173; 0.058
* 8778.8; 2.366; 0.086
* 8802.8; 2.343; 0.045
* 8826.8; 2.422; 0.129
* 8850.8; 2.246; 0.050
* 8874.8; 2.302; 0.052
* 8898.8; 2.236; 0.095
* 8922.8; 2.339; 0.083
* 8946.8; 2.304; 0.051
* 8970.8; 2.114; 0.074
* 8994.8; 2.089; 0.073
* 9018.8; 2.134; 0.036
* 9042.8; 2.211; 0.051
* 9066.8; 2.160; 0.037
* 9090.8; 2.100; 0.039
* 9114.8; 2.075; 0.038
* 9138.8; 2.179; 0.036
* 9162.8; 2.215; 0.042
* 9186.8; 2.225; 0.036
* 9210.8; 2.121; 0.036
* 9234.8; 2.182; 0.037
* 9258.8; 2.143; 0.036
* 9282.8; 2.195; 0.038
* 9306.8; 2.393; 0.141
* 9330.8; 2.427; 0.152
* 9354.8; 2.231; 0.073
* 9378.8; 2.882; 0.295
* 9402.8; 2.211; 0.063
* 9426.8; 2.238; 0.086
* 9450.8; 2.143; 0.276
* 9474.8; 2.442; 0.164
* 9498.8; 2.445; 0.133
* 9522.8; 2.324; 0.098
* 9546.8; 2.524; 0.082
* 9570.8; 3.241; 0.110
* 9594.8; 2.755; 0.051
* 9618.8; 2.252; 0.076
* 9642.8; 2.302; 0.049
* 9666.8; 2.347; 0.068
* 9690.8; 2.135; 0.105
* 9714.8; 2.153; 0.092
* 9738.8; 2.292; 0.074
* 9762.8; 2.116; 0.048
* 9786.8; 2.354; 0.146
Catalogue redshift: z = 0.457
